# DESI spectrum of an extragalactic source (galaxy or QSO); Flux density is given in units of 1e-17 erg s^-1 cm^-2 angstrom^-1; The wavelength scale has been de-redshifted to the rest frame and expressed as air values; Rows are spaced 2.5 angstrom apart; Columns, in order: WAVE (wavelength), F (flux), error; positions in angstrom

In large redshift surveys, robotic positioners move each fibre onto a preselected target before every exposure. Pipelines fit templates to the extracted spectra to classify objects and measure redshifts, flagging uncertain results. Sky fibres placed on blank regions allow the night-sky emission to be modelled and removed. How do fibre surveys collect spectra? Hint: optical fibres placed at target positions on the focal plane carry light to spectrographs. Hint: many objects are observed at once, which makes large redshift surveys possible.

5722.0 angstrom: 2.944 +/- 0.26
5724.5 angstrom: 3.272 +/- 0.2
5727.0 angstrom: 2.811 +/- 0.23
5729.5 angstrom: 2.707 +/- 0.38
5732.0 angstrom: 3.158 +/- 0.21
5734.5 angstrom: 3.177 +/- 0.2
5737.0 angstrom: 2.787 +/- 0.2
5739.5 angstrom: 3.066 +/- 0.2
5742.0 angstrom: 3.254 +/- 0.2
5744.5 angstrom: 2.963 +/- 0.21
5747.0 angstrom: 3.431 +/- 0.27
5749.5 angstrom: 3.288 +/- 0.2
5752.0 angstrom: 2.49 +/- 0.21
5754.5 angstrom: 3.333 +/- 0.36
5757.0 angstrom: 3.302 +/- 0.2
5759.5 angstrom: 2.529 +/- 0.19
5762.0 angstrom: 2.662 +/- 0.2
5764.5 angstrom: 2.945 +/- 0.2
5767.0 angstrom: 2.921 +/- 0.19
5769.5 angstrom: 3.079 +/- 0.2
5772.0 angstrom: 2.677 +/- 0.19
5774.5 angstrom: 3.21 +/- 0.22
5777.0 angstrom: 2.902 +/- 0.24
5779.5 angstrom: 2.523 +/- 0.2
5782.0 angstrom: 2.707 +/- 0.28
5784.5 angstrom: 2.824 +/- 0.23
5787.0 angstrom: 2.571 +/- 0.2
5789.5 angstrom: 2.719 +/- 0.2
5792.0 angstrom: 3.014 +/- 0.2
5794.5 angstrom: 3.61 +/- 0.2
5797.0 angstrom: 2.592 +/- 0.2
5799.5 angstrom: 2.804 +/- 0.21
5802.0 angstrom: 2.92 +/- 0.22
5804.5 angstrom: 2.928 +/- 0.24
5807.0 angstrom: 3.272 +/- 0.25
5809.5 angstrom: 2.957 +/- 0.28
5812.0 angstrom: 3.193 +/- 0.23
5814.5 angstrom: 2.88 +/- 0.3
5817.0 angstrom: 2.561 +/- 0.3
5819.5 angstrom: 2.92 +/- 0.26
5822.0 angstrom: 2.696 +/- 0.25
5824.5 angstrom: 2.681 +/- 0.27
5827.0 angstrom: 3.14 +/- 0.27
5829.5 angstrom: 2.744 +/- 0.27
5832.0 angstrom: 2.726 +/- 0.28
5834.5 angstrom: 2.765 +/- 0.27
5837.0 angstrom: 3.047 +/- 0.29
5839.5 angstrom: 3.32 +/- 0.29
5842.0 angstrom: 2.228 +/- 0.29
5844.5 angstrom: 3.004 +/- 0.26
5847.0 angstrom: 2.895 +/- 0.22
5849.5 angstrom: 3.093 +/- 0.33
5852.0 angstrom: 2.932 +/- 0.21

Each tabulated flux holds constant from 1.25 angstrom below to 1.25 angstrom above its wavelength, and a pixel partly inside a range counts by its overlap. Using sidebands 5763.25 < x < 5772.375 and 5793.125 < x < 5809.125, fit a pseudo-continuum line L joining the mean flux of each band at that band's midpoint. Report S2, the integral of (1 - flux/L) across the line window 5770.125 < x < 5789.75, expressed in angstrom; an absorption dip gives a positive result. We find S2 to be 1.20 angstrom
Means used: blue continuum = 2.93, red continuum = 3.02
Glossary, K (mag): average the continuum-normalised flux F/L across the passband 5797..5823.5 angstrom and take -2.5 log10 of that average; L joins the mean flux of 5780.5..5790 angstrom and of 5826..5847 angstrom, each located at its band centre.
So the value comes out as -0.04 mag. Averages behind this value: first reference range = 2.7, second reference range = 2.87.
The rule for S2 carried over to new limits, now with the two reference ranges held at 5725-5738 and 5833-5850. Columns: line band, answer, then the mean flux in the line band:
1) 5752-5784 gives 0.56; 2.88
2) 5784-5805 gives 0.23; 2.89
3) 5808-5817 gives -0.14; 2.95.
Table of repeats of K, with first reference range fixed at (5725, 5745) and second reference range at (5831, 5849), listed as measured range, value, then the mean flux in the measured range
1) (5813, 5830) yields 0.03 mag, 2.81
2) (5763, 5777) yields 0.00 mag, 2.96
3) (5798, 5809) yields -0.02 mag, 2.97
